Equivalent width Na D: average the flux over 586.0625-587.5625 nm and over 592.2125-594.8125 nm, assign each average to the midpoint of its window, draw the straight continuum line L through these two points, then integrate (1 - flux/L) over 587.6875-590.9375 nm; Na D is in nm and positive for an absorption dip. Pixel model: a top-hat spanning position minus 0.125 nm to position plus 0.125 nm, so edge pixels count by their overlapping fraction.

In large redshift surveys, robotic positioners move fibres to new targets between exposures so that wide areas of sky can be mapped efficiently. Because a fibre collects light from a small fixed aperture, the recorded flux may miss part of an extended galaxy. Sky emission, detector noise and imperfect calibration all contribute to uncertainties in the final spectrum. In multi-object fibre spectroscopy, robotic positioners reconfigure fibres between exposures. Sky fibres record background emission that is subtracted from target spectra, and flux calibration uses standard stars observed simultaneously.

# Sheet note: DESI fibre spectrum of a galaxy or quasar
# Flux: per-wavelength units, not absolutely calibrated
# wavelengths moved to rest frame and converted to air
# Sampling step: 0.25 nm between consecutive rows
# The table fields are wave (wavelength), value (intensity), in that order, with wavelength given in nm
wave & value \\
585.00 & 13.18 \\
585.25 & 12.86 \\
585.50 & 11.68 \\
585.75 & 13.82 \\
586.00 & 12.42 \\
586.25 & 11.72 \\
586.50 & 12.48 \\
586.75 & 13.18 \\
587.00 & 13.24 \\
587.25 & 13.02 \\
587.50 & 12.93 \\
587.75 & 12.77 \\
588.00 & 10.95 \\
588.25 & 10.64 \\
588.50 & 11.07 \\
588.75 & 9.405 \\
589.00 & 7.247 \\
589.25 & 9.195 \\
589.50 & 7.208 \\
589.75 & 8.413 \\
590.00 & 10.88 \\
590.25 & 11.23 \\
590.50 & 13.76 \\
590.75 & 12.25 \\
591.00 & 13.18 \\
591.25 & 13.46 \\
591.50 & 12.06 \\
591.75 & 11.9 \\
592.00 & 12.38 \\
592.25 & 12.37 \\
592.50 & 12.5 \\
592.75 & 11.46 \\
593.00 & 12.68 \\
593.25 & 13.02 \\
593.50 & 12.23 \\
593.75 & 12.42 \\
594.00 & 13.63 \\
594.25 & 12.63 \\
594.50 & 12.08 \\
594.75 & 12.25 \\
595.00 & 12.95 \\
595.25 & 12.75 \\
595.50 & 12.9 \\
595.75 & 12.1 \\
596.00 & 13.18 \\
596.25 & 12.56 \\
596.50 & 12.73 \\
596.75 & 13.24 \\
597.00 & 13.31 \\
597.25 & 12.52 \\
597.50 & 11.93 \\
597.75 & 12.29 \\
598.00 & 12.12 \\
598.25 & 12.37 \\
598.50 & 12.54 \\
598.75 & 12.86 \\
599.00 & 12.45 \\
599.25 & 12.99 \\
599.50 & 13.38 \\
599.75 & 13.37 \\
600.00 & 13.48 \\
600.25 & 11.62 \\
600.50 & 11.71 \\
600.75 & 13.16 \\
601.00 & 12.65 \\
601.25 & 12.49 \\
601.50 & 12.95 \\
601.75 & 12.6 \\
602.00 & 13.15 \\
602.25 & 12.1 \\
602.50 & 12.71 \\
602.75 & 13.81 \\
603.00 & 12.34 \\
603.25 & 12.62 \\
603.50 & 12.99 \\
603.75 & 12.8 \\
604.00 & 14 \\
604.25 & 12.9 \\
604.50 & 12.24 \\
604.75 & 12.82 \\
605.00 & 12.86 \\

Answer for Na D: 0.58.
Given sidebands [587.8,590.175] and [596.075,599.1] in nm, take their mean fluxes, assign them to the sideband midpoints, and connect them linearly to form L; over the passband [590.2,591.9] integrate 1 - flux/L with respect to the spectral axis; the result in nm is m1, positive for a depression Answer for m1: -0.380 nm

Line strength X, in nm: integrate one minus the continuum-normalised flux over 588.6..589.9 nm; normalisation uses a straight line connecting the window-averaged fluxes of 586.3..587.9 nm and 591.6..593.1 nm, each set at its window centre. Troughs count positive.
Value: 0.43 nm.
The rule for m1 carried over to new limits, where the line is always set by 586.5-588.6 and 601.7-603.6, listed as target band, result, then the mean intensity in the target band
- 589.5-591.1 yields 0.143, 11.2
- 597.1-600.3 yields 0.004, 12.6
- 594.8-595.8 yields -0.012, 12.7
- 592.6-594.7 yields -0.006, 12.5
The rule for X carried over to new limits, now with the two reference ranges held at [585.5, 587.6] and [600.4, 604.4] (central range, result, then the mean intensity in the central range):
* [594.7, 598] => 0.04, 12.7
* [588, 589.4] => 0.35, 9.6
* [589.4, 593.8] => 0.32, 11.9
